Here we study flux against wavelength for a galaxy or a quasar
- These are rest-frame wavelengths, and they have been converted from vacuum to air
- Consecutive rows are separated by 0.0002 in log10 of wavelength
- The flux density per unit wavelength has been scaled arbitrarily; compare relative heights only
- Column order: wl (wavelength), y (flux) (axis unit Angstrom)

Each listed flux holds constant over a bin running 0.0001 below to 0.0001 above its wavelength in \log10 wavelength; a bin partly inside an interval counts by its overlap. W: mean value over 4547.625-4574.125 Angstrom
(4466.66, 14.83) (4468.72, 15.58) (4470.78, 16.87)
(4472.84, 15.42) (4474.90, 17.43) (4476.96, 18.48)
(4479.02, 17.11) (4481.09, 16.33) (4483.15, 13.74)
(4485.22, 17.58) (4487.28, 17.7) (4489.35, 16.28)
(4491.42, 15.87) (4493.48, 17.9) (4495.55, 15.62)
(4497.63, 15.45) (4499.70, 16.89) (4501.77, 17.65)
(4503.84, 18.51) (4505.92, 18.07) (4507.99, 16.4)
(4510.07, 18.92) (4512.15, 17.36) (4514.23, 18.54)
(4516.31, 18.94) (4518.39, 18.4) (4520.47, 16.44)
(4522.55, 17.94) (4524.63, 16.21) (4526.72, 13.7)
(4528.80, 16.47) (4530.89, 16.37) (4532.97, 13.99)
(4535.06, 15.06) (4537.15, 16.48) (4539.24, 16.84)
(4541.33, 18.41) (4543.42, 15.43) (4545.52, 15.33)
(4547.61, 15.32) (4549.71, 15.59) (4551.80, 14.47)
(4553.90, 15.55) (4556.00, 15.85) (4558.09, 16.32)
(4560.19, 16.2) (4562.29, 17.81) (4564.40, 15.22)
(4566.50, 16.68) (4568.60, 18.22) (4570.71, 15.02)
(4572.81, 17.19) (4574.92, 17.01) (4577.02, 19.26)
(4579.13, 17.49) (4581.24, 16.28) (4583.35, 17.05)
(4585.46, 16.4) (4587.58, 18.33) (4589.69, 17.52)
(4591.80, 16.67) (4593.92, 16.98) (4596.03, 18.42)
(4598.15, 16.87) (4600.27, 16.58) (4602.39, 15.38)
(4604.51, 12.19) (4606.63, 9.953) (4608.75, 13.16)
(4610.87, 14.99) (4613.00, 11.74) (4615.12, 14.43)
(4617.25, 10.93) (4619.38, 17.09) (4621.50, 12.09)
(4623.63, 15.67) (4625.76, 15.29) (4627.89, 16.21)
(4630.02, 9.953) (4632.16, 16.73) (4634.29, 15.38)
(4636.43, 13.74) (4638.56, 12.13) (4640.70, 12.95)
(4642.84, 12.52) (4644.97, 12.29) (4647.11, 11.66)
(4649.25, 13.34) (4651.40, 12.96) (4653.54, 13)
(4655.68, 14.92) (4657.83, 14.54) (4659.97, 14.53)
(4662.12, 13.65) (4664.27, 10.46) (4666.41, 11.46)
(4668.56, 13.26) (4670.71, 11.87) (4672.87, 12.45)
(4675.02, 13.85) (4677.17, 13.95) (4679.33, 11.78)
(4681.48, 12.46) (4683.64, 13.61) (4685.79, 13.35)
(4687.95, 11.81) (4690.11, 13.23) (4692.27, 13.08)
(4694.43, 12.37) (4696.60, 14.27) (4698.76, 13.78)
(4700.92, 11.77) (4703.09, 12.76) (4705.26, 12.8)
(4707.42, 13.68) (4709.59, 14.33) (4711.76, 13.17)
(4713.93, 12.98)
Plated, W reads 16.2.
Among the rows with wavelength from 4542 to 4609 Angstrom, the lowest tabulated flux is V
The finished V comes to 9.953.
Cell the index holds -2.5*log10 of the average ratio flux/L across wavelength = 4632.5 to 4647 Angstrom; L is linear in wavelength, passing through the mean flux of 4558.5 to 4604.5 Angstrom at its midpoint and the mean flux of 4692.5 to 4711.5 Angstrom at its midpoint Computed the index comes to 0.14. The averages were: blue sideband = 16.9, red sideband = 13.2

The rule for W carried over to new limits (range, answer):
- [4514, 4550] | 16.4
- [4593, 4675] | 13.7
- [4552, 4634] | 15.6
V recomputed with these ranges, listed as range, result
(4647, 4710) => 10.46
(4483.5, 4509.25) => 15.45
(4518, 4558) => 13.7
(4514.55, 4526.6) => 16.21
